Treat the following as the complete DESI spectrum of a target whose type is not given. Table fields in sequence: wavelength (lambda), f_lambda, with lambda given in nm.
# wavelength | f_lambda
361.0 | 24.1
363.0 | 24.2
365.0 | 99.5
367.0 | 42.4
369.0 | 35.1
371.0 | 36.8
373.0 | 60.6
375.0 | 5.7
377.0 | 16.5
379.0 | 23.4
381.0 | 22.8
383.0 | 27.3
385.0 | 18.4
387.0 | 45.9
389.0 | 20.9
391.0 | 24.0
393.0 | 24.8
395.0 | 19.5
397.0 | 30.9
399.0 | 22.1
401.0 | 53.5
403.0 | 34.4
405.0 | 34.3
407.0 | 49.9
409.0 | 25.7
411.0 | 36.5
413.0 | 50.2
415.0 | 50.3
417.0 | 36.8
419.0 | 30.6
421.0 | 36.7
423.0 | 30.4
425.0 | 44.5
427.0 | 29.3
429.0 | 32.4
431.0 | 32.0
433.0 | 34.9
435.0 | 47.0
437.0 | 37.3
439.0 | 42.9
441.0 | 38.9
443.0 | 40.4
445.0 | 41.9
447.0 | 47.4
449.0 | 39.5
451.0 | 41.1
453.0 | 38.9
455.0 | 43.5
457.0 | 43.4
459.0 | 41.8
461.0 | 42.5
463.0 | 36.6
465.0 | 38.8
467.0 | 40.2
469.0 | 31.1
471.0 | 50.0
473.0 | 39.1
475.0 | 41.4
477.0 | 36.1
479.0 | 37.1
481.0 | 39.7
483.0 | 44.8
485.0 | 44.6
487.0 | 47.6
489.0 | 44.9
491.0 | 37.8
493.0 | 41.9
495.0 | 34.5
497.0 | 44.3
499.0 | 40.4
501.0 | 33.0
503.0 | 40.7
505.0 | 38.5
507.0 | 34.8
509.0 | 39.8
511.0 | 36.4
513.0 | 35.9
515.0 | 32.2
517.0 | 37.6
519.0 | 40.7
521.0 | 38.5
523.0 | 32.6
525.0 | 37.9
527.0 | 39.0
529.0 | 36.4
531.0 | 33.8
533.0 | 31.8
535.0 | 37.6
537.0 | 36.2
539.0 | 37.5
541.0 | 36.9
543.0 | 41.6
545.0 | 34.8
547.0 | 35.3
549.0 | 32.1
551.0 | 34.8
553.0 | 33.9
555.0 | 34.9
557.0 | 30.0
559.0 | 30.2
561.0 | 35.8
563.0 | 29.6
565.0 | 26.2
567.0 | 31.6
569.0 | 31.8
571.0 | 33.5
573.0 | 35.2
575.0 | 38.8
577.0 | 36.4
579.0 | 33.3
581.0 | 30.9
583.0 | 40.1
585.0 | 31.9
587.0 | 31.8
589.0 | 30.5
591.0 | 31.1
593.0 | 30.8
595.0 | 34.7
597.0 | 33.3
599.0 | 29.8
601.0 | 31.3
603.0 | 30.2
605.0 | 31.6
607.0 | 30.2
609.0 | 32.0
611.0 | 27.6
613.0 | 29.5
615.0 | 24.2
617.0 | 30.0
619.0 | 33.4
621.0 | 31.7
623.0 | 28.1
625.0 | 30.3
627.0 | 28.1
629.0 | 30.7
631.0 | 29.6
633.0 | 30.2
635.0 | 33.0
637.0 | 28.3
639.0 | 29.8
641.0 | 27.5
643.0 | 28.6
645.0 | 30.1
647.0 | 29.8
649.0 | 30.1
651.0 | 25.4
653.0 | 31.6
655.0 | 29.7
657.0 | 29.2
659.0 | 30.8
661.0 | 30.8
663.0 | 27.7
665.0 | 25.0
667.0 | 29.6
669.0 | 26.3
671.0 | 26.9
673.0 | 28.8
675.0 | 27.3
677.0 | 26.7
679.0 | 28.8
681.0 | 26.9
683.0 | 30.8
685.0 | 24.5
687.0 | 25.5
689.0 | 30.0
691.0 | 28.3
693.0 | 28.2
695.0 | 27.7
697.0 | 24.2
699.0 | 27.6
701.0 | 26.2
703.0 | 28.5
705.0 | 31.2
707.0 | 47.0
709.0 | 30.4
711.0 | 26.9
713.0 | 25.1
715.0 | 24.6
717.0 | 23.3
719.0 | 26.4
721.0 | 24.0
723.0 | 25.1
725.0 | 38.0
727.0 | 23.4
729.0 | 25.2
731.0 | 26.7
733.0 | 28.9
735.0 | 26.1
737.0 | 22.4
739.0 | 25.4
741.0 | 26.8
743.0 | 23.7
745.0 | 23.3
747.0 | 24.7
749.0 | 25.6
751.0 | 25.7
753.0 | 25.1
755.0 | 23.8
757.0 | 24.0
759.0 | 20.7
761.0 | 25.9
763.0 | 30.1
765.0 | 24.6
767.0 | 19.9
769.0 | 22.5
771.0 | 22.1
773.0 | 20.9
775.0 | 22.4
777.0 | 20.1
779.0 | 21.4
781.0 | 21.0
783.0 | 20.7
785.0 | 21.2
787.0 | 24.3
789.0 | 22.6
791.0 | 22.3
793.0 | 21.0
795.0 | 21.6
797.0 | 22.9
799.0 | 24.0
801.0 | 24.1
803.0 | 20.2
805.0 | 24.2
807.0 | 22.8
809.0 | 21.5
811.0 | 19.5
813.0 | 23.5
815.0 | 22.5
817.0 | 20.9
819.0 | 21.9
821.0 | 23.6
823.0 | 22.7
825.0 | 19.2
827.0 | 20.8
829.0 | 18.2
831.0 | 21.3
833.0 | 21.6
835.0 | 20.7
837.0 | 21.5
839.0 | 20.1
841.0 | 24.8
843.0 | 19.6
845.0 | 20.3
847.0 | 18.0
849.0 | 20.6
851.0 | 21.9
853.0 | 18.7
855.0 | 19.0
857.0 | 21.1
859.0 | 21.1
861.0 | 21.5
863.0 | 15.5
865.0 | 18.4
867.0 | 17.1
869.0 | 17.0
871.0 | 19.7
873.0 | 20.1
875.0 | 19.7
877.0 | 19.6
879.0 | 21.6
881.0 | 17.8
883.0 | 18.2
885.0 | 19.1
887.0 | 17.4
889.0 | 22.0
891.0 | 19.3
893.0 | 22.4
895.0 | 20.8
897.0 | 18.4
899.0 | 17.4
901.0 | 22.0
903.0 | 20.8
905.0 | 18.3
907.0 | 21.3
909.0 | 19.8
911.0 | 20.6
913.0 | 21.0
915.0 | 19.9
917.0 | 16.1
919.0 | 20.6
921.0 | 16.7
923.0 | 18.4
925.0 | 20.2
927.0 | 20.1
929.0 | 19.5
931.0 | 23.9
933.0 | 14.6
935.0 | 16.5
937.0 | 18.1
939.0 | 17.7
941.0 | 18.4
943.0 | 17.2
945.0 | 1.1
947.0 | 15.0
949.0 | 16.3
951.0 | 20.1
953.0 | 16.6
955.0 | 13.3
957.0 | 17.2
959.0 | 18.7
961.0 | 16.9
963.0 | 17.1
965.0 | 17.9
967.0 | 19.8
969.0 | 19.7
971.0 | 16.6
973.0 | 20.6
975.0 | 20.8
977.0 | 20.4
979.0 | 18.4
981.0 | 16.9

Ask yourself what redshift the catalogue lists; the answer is 0.078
